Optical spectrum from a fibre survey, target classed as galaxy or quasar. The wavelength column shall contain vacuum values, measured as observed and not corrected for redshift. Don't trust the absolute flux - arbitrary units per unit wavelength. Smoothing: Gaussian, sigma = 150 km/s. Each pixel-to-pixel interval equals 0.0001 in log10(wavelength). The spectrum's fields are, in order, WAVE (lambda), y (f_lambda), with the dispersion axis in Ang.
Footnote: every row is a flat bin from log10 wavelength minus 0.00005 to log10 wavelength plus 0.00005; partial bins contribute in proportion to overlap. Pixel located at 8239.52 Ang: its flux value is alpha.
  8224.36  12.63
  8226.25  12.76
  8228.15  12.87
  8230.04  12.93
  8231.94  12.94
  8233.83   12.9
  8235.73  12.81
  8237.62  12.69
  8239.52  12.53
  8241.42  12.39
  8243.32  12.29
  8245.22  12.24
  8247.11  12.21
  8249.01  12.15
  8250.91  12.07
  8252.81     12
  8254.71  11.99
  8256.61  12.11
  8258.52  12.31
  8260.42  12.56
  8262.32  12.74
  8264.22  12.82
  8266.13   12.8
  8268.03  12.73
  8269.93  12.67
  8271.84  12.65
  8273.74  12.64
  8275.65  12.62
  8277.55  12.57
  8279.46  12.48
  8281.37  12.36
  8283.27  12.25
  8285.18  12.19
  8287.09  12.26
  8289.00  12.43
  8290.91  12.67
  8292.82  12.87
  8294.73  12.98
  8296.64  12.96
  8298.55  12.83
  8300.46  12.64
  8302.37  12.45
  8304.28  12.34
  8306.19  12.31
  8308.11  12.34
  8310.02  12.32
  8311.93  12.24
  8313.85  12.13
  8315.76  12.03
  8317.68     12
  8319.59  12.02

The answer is 12.53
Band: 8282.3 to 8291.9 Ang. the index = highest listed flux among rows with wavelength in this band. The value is 12.67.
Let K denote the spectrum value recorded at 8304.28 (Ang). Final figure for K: 12.34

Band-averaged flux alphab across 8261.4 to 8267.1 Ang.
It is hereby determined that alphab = 12.8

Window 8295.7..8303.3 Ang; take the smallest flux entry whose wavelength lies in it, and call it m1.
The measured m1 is 12.45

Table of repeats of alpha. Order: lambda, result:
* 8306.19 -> 12.31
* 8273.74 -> 12.64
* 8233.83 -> 12.9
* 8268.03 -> 12.73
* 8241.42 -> 12.39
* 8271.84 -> 12.65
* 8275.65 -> 12.62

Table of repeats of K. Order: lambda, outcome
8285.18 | 12.19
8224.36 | 12.63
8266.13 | 12.8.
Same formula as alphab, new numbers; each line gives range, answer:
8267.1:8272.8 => 12.7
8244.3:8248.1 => 12.2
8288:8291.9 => 12.5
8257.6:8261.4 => 12.5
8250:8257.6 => 12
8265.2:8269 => 12.8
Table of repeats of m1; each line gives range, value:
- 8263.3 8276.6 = 12.62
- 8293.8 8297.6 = 12.96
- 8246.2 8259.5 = 11.99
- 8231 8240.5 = 12.53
